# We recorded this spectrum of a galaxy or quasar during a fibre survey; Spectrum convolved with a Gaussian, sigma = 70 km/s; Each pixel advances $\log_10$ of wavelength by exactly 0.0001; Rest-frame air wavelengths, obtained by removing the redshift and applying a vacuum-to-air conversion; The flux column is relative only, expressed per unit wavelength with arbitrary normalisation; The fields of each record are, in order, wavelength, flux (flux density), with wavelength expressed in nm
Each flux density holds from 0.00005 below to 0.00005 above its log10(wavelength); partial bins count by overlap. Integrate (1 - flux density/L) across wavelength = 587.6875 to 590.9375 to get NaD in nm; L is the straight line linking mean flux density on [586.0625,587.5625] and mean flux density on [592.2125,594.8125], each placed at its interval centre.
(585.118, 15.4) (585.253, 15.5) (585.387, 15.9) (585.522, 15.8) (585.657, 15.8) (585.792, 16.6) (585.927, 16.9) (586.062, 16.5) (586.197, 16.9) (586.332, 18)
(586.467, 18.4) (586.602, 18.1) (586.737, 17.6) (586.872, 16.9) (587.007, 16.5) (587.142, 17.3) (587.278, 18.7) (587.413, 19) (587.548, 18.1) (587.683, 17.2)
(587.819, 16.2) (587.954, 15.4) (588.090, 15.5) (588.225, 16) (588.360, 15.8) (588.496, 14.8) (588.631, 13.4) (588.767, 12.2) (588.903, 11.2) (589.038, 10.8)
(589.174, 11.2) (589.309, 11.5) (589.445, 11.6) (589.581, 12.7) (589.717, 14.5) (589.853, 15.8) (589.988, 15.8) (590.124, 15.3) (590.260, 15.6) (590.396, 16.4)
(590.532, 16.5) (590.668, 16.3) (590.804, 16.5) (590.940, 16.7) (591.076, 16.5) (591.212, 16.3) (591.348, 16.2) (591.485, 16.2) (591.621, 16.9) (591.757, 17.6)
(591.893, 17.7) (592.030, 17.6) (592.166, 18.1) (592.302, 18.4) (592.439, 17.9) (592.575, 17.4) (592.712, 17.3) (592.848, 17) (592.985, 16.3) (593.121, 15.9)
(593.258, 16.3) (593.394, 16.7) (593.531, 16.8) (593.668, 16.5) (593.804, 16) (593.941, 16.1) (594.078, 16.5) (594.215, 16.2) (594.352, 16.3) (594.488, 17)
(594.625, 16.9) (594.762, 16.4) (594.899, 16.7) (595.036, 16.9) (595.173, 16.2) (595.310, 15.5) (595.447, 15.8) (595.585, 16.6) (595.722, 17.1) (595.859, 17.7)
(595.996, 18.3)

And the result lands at 0.53 nm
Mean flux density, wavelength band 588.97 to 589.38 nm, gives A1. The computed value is 11.2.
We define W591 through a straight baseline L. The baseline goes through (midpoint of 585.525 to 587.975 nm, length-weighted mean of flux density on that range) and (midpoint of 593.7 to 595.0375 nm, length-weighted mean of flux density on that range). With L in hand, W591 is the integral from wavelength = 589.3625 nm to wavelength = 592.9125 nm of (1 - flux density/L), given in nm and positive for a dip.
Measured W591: 0.10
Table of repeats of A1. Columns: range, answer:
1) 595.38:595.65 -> 16.1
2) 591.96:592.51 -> 18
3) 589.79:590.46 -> 15.8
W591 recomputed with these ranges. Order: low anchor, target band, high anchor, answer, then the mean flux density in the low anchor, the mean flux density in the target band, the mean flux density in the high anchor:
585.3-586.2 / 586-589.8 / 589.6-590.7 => 0.13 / 16.3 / 15.4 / 15.6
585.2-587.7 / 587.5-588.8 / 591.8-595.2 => 0.12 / 17.2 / 15.5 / 16.9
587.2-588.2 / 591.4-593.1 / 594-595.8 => -0.06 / 17.1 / 17.3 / 16.5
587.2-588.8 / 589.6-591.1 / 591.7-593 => 0.09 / 16.1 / 15.9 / 17.6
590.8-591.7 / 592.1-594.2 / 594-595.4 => -0.05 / 16.5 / 16.9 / 16.5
